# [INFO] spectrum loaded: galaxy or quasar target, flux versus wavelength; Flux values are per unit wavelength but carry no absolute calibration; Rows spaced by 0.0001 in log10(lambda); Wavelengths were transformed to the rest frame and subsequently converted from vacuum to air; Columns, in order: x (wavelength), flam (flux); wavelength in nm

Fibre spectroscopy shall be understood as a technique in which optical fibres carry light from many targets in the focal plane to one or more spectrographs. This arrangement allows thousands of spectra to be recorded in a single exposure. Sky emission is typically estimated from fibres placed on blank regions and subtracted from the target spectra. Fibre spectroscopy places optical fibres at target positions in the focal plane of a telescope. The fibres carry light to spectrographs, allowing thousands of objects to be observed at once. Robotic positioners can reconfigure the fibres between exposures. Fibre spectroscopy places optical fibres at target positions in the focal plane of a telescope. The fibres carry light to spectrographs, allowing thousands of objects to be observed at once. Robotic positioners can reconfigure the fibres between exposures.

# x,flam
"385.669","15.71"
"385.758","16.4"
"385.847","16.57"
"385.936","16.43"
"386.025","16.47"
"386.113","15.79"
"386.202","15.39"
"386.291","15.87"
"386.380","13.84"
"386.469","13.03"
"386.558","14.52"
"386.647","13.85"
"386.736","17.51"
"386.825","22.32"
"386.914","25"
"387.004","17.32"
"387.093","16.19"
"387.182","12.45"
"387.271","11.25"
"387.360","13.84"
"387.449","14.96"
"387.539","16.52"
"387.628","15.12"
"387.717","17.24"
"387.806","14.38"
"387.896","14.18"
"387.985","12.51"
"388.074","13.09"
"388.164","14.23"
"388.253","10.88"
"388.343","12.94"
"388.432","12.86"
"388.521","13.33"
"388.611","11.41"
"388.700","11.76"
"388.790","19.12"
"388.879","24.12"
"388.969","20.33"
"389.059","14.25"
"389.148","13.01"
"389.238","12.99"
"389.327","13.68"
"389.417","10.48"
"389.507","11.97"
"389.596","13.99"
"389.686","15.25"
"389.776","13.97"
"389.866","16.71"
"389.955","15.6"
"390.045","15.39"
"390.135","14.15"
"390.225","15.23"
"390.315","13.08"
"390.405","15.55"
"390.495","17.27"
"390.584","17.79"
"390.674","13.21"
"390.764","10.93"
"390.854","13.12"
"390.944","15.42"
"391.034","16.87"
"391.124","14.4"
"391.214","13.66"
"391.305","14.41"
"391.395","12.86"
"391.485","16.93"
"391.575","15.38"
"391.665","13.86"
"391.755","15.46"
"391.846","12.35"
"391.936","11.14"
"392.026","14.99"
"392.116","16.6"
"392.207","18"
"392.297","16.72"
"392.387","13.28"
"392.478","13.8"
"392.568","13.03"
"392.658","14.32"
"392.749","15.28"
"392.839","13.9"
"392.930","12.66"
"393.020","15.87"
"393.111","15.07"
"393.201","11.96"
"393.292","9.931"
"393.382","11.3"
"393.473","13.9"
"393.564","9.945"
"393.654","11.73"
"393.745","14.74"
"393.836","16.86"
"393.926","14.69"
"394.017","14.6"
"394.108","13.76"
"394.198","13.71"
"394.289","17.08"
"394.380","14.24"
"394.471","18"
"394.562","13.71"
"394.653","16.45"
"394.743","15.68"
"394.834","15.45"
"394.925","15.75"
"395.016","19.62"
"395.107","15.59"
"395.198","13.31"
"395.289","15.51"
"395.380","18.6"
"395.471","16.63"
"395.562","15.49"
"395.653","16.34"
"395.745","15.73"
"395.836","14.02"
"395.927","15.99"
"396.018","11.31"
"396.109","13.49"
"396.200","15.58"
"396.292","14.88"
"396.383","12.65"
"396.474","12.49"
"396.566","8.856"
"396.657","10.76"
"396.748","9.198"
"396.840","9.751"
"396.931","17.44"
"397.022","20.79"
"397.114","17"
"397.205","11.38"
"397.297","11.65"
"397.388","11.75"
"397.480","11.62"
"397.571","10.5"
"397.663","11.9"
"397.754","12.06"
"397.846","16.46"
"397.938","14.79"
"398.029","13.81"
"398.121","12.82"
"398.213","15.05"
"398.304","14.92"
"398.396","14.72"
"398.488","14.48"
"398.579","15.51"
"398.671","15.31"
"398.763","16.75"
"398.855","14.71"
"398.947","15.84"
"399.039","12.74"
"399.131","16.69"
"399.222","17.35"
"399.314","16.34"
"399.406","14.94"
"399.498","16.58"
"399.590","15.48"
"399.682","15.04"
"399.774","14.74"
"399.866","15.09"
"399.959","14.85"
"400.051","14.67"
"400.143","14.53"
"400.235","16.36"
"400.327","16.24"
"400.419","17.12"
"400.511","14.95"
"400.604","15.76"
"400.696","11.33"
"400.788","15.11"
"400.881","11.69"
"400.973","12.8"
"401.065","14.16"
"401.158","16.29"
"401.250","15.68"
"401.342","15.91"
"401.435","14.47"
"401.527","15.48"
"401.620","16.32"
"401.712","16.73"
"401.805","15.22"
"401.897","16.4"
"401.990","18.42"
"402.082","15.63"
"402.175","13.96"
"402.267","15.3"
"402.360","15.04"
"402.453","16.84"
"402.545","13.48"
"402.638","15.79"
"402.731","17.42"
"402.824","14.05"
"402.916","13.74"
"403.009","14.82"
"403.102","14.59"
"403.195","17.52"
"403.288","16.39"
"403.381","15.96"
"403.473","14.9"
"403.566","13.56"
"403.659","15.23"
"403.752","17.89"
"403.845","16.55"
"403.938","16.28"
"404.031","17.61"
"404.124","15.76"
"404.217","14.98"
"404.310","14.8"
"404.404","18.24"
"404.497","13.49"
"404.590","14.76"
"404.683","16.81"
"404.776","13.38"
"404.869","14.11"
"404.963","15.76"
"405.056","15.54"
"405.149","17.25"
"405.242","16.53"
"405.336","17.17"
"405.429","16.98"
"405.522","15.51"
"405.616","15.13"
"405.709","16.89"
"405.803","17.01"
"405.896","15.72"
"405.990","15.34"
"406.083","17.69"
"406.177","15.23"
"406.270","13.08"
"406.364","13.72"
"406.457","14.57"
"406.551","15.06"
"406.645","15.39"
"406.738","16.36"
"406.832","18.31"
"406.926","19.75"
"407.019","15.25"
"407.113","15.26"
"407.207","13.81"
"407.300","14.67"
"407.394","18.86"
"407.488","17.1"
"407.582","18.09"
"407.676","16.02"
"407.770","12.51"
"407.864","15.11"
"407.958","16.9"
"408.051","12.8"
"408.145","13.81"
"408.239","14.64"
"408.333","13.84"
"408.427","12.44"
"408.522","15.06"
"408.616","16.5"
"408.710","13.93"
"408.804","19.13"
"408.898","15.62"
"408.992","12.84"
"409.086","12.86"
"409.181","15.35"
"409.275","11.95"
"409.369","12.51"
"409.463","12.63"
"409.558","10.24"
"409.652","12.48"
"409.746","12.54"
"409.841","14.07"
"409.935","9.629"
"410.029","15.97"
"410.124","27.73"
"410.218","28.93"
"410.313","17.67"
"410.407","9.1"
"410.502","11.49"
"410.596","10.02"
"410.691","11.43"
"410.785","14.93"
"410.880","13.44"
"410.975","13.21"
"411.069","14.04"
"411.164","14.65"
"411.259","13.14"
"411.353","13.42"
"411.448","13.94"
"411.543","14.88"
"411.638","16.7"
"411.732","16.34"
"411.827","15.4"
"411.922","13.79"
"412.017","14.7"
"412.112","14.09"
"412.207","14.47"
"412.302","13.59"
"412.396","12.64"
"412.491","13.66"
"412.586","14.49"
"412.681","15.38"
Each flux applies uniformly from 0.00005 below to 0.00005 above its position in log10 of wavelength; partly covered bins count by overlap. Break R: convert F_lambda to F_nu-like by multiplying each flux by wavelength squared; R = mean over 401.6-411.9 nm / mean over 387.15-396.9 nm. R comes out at 1.1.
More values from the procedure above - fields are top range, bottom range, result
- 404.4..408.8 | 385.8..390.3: 1.14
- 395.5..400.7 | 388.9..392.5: 1.02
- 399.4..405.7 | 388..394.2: 1.15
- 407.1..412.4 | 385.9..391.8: 1.09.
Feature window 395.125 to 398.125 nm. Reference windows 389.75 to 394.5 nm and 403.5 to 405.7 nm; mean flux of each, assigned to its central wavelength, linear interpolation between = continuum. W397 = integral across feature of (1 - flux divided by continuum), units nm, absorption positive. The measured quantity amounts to 0.223 nm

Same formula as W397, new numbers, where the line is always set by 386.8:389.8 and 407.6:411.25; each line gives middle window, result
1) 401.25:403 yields -0.12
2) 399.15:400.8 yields -0.09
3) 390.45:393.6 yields 0.13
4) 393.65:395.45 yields -0.10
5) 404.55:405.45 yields -0.08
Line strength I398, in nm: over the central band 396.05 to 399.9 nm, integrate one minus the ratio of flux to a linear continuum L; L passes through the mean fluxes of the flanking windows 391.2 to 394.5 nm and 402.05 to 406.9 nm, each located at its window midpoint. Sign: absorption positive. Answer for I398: 0.19 nm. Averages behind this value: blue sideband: 14.2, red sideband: 15.7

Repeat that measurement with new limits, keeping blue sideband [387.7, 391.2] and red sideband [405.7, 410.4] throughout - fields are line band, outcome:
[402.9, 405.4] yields -0.085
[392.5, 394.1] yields 0.126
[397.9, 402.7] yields -0.059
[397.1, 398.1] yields 0.136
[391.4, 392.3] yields -0.022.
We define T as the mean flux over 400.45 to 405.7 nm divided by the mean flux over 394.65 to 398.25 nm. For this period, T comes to 1.09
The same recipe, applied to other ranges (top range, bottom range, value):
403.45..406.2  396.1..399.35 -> 1.14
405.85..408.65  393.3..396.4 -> 1.04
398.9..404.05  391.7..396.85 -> 1.08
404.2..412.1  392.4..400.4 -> 1.04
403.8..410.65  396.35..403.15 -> 1.05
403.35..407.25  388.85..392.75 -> 1.07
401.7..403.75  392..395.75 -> 1.05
